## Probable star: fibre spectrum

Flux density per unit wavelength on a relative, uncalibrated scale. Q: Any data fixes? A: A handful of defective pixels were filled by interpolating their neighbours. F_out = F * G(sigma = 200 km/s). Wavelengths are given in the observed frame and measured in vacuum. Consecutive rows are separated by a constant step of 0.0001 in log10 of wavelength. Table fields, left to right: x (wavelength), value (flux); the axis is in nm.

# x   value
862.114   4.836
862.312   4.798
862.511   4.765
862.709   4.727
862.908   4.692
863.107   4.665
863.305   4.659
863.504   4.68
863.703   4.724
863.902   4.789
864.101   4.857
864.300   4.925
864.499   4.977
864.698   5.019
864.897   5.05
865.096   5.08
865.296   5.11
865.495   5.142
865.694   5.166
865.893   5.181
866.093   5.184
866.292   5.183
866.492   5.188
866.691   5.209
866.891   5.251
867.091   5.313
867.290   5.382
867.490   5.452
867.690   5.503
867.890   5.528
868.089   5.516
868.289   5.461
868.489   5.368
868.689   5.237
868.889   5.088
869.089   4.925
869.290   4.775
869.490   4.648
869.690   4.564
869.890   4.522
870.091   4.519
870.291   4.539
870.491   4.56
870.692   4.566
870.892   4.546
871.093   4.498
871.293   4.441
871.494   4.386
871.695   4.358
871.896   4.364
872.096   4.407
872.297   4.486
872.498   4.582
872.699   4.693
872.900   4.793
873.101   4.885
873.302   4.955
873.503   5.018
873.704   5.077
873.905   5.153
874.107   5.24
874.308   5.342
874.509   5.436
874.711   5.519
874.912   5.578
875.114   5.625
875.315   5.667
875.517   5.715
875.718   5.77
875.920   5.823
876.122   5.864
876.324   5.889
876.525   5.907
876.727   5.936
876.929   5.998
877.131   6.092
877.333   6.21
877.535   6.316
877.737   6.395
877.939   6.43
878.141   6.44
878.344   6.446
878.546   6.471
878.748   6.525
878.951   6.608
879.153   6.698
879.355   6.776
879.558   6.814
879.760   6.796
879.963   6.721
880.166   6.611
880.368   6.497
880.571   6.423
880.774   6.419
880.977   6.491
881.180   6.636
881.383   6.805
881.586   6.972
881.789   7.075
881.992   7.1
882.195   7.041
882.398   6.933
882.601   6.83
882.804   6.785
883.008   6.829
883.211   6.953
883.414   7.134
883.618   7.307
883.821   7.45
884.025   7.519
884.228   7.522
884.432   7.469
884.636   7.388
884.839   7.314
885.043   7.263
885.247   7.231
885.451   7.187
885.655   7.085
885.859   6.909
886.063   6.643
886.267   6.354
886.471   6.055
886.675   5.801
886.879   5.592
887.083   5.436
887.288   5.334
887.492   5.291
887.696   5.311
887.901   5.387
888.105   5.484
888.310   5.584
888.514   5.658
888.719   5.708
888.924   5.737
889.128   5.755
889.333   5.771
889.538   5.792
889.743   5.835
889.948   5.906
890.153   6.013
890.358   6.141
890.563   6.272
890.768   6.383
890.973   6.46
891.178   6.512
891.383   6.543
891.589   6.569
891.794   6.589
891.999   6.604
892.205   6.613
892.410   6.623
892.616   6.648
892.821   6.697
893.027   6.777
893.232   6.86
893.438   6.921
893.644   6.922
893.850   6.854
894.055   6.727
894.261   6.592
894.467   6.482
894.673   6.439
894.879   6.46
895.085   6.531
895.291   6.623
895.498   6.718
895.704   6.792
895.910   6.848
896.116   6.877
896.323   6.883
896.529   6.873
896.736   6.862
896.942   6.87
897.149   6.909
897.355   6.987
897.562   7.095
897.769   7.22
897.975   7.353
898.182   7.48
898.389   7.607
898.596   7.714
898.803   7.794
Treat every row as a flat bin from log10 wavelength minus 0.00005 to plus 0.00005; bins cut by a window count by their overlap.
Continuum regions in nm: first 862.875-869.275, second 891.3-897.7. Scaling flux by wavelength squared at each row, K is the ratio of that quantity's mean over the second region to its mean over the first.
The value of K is 1.4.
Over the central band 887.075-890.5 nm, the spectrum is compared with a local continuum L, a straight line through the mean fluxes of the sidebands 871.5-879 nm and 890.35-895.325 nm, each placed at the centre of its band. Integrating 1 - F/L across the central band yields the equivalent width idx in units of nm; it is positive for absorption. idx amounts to 0.37 nm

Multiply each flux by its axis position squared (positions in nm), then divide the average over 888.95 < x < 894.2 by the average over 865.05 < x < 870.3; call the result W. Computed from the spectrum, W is 1.32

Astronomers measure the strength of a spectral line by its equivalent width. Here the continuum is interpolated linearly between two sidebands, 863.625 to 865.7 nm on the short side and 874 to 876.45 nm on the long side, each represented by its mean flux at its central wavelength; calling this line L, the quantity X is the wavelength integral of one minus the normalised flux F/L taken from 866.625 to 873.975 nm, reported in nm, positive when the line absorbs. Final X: 0.61 nm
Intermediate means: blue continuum 4.98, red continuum 5.62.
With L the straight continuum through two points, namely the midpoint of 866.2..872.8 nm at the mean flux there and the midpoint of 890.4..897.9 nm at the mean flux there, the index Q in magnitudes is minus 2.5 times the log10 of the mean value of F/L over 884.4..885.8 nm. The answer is -0.20 mag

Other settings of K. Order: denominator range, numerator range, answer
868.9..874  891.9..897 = 1.52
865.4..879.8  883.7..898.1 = 1.26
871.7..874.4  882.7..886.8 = 1.49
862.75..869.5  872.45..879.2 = 1.15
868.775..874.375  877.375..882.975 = 1.44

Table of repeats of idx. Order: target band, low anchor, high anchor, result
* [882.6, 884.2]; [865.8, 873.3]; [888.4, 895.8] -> -0.362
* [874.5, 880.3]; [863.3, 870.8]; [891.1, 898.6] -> -0.499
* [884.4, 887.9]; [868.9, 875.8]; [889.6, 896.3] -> -0.236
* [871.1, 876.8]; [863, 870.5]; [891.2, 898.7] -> 0.351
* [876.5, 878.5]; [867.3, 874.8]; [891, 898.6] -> -0.302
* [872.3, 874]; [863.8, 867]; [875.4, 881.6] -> 0.282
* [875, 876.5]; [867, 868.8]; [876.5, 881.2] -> 0.094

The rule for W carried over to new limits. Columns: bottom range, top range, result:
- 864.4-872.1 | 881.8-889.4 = 1.36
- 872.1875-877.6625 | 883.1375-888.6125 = 1.22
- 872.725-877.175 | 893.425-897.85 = 1.30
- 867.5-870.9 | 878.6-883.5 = 1.40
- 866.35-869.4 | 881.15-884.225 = 1.38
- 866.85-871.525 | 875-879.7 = 1.28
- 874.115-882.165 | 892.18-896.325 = 1.11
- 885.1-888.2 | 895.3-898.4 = 1.18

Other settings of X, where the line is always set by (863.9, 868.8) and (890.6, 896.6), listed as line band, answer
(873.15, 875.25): 0.127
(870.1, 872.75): 0.479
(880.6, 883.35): -0.357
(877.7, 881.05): -0.374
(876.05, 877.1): -0.032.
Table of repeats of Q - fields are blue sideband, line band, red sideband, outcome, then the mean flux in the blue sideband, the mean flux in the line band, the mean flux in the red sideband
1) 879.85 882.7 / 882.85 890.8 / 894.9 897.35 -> 0.068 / 6.75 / 6.35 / 6.8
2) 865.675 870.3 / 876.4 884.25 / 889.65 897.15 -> -0.145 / 5.12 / 6.68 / 6.6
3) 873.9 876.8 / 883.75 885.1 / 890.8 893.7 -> -0.198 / 5.64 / 7.42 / 6.66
